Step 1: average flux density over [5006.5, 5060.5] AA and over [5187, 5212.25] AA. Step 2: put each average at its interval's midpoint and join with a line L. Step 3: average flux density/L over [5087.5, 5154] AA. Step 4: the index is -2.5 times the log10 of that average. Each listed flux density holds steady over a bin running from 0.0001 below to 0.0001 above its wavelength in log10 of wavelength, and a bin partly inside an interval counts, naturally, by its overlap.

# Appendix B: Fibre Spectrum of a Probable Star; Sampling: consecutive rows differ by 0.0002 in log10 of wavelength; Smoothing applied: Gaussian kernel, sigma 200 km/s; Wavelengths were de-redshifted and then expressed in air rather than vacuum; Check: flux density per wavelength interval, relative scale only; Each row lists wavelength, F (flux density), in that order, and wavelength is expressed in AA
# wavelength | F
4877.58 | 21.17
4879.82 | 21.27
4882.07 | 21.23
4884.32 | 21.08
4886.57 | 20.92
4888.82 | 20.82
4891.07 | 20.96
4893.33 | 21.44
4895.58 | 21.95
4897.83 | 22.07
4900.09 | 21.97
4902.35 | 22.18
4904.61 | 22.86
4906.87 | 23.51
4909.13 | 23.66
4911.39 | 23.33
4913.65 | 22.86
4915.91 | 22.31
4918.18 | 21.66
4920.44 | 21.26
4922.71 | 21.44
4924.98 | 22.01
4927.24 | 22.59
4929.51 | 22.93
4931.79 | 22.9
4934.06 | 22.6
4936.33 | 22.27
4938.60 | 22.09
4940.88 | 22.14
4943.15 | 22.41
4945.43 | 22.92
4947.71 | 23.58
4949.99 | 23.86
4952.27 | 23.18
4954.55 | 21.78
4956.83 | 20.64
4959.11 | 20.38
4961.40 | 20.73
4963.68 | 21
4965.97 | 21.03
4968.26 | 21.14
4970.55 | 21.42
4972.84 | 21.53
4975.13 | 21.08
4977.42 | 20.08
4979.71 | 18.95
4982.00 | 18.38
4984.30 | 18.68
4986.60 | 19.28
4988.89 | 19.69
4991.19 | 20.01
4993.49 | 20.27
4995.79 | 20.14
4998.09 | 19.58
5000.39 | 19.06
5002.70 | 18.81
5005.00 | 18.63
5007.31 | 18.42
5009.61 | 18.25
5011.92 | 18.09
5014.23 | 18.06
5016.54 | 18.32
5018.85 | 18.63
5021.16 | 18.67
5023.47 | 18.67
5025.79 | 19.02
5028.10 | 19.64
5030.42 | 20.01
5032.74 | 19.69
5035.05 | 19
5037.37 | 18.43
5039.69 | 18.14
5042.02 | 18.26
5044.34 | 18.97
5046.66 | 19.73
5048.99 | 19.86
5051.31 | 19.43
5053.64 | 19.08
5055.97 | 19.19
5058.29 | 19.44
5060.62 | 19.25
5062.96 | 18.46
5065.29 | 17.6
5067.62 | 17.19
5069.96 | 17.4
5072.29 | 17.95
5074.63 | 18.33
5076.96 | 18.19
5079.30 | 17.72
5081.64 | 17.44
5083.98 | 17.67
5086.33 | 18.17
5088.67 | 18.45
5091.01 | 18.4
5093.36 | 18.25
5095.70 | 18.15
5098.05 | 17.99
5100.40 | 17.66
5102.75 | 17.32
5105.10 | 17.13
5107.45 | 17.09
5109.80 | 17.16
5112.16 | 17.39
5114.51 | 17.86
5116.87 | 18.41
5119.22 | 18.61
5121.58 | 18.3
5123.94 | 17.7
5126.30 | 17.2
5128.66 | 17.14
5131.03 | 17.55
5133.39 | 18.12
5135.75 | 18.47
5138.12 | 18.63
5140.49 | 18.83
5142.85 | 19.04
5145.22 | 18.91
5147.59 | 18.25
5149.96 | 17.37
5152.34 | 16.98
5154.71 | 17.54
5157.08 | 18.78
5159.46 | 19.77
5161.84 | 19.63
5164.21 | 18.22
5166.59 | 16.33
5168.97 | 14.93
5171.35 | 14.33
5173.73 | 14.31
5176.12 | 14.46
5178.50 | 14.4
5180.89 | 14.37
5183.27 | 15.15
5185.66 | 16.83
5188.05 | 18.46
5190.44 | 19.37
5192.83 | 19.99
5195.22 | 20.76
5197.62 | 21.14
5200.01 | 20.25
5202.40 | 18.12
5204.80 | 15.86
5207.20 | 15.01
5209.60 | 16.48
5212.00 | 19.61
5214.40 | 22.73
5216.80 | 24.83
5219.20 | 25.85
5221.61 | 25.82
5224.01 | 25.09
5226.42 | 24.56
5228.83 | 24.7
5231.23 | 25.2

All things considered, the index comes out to 0.05 mag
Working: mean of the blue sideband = 18.9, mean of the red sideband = 18.6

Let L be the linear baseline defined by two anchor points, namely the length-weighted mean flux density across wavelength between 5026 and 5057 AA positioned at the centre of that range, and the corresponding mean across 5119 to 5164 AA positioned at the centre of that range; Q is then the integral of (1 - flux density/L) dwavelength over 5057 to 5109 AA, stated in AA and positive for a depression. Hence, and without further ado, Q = 2.30 AA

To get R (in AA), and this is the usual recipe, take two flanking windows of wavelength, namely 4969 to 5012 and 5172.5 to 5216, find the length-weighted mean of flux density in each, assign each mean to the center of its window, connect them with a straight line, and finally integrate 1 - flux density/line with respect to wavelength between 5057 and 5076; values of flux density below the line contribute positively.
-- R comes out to 0.6 AA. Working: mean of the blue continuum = 19.5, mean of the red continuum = 17.7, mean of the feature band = 18.2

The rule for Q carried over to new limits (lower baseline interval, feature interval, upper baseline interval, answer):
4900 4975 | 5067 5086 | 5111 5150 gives 1.5 AA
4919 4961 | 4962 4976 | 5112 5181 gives 0.3 AA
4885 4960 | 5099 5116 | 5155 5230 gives 2.2 AA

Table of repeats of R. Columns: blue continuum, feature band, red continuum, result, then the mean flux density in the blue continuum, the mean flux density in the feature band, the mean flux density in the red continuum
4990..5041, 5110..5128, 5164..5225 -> 0.8 AA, 19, 17.9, 18.6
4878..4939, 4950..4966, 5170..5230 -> 0.1 AA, 22.1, 21.5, 19.3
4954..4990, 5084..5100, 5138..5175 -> 0.3 AA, 20.3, 18.2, 17.6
